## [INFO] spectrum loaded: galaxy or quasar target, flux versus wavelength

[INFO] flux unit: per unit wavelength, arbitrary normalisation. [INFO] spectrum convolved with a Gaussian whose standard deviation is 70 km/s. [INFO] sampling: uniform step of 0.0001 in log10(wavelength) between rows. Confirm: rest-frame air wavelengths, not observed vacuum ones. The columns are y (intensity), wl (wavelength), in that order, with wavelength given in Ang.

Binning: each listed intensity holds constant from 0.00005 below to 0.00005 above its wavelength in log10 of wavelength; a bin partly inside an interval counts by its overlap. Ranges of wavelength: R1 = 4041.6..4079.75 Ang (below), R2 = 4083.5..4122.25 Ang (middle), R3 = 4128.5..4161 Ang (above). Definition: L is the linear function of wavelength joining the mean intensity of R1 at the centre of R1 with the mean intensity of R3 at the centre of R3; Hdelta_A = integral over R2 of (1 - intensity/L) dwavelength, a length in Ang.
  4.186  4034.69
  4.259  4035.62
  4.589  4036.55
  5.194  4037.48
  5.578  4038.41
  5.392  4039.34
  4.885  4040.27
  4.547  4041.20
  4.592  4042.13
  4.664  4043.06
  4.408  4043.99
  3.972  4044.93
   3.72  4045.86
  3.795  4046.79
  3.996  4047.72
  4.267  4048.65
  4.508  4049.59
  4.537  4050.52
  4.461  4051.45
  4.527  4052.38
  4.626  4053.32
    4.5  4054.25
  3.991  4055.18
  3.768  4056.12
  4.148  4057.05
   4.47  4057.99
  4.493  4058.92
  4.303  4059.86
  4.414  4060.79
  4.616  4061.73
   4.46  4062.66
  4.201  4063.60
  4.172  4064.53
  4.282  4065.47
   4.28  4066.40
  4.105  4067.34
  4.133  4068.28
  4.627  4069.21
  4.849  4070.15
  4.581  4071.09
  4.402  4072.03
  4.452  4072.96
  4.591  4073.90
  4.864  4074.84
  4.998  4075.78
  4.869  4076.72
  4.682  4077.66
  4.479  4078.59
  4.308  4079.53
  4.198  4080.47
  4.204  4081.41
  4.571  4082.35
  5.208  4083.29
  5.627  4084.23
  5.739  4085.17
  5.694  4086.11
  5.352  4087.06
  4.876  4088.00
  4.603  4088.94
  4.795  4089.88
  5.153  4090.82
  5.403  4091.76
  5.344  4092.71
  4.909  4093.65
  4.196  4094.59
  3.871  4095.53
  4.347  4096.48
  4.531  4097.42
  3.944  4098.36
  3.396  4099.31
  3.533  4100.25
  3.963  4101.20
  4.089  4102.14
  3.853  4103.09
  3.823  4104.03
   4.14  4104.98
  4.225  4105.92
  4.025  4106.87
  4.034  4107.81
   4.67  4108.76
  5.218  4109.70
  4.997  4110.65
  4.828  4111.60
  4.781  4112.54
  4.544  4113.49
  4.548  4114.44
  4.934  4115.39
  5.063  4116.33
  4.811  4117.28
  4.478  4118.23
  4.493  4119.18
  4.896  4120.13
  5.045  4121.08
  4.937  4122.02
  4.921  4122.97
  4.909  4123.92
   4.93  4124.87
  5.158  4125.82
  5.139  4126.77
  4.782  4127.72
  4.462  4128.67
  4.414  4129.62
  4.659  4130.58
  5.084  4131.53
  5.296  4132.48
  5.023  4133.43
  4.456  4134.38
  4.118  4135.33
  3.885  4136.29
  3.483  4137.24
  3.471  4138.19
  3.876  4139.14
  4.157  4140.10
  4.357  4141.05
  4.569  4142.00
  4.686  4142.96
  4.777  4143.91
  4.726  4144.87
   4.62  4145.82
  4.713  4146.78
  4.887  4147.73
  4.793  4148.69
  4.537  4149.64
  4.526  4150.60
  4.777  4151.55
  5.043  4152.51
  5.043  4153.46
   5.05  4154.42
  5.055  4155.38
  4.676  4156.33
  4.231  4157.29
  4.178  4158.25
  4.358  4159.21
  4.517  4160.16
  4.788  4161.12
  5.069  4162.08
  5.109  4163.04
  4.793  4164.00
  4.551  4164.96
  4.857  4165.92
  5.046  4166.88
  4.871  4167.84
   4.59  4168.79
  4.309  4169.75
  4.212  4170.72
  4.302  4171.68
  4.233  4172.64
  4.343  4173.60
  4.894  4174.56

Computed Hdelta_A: -1.37 Ang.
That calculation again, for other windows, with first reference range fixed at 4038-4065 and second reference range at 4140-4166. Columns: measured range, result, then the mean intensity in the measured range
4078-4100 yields -1.0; 4.72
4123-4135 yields -0.6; 4.85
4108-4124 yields -0.8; 4.81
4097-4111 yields 1.2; 4.15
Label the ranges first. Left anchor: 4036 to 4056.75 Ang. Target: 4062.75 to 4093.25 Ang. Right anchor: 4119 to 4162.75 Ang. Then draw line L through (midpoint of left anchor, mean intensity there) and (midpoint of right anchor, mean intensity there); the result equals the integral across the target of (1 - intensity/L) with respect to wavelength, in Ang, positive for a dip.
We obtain -1.4 Ang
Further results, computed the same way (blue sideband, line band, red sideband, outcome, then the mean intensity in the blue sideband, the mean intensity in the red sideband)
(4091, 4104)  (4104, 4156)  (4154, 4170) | -1.76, 4.26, 4.71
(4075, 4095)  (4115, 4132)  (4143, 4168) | -0.05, 4.92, 4.75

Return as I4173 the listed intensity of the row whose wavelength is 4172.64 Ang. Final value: 4.233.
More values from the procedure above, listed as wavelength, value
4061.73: 4.616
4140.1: 4.157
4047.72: 3.996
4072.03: 4.402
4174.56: 4.894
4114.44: 4.548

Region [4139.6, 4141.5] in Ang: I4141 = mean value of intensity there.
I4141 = 4.24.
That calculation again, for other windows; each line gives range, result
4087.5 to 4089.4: 4.76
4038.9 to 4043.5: 4.82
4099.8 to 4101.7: 3.75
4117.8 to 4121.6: 4.74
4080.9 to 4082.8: 4.38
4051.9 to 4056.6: 4.28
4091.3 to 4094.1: 5.21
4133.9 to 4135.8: 4.3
